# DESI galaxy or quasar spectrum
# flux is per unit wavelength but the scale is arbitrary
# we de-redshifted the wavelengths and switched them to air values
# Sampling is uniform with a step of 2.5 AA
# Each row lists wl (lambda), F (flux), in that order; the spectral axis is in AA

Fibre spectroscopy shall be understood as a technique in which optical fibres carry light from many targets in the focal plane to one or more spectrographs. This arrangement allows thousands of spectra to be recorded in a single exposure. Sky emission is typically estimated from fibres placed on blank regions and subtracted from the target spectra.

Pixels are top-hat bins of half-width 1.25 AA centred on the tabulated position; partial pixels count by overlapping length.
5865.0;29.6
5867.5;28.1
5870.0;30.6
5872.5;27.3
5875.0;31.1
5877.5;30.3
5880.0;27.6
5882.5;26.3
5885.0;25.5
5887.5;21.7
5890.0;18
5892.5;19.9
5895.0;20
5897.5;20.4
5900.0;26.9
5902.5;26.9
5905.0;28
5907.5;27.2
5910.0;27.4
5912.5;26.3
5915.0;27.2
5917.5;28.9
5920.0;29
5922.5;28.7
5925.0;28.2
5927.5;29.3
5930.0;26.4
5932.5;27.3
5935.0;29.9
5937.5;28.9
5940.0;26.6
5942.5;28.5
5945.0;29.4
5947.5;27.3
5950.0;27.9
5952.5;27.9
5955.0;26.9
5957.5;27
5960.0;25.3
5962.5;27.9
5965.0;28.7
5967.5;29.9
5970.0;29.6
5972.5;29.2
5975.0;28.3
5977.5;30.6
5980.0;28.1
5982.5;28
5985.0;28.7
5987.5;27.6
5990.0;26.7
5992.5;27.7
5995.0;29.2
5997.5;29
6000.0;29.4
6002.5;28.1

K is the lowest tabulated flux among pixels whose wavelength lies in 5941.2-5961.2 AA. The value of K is 25.3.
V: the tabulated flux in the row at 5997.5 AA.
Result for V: 29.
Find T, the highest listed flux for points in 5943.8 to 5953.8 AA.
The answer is 29.4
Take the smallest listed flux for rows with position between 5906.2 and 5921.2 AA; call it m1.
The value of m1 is 26.3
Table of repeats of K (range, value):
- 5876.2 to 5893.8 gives 18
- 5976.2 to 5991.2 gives 26.7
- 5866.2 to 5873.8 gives 27.3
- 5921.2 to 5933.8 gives 26.4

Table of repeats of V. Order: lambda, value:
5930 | 26.4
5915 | 27.2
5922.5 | 28.7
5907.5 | 27.2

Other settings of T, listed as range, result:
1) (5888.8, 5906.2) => 28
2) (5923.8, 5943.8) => 29.9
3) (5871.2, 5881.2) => 31.1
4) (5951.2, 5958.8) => 27.9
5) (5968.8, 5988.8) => 30.6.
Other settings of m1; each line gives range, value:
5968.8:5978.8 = 28.3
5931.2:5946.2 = 26.6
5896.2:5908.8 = 20.4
